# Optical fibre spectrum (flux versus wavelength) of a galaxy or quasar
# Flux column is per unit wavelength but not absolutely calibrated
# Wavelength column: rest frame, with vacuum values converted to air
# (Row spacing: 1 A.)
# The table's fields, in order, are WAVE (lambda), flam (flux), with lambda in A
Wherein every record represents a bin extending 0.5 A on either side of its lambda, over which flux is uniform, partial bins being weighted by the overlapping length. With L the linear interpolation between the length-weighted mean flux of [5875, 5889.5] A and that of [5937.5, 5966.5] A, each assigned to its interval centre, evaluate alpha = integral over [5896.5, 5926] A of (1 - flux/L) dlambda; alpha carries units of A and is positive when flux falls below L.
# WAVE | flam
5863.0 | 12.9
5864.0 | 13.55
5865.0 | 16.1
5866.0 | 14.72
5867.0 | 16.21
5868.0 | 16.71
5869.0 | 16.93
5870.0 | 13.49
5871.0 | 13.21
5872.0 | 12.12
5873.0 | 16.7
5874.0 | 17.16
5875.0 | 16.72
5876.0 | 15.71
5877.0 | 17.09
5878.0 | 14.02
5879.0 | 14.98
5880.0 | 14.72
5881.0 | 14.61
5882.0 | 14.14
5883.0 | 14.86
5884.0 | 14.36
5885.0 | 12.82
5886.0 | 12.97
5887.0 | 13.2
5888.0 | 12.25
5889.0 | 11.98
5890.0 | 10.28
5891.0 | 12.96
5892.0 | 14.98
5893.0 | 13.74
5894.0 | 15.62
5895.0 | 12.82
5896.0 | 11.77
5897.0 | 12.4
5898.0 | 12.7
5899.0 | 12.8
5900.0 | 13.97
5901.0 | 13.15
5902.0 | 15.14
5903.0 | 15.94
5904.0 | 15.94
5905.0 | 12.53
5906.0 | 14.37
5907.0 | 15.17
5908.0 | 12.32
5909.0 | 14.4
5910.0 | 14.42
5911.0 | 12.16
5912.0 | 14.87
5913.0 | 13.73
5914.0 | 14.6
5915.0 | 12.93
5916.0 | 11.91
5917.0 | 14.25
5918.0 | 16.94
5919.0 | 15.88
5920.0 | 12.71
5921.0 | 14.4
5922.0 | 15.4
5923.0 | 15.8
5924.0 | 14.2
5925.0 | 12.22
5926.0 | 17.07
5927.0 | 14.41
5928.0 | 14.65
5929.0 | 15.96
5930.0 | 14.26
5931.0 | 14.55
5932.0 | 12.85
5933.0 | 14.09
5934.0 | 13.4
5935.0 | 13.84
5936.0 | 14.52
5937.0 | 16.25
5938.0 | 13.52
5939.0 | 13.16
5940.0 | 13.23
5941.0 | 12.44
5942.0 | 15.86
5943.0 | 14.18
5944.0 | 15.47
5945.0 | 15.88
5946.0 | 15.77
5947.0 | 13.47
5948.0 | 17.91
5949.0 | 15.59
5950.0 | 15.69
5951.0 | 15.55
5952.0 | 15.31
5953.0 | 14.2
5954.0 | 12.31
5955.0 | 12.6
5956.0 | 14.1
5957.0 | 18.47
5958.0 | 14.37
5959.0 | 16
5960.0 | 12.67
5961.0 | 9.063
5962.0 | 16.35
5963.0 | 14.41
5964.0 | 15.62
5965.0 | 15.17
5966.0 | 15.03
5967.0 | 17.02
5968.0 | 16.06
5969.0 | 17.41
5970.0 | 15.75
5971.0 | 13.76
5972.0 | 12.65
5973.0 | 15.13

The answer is 0.6 A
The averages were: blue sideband 14.2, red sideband 14.6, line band 14.1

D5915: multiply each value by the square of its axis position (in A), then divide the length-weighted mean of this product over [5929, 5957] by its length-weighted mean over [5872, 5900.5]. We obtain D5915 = 1.1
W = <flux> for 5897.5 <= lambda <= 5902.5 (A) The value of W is 13.6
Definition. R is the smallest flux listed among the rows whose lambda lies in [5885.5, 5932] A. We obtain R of 10.28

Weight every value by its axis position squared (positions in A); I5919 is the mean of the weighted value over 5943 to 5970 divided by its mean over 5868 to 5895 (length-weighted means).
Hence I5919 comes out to 1.08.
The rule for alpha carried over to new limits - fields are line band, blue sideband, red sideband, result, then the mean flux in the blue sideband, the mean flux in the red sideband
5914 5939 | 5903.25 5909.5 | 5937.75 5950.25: 0.2 A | 14.2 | 14.8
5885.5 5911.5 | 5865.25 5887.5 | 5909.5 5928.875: 2.1 A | 14.9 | 14.4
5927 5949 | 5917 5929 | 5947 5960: 0.6 A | 14.9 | 15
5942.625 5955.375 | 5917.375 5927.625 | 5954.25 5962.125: -0.6 A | 14.9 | 14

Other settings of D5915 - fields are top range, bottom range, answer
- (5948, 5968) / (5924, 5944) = 1.05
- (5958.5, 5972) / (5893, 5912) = 1.10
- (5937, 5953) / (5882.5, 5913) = 1.12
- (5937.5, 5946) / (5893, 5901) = 1.10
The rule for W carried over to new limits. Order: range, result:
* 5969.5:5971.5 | 14.8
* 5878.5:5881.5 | 14.8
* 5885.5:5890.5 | 12.1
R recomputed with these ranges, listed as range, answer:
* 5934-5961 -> 9.063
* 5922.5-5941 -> 12.22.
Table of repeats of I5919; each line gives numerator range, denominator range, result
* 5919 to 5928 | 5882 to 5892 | 1.14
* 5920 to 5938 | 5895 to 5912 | 1.07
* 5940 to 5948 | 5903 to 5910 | 1.05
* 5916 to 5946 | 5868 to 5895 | 1.03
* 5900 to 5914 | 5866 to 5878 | 0.92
